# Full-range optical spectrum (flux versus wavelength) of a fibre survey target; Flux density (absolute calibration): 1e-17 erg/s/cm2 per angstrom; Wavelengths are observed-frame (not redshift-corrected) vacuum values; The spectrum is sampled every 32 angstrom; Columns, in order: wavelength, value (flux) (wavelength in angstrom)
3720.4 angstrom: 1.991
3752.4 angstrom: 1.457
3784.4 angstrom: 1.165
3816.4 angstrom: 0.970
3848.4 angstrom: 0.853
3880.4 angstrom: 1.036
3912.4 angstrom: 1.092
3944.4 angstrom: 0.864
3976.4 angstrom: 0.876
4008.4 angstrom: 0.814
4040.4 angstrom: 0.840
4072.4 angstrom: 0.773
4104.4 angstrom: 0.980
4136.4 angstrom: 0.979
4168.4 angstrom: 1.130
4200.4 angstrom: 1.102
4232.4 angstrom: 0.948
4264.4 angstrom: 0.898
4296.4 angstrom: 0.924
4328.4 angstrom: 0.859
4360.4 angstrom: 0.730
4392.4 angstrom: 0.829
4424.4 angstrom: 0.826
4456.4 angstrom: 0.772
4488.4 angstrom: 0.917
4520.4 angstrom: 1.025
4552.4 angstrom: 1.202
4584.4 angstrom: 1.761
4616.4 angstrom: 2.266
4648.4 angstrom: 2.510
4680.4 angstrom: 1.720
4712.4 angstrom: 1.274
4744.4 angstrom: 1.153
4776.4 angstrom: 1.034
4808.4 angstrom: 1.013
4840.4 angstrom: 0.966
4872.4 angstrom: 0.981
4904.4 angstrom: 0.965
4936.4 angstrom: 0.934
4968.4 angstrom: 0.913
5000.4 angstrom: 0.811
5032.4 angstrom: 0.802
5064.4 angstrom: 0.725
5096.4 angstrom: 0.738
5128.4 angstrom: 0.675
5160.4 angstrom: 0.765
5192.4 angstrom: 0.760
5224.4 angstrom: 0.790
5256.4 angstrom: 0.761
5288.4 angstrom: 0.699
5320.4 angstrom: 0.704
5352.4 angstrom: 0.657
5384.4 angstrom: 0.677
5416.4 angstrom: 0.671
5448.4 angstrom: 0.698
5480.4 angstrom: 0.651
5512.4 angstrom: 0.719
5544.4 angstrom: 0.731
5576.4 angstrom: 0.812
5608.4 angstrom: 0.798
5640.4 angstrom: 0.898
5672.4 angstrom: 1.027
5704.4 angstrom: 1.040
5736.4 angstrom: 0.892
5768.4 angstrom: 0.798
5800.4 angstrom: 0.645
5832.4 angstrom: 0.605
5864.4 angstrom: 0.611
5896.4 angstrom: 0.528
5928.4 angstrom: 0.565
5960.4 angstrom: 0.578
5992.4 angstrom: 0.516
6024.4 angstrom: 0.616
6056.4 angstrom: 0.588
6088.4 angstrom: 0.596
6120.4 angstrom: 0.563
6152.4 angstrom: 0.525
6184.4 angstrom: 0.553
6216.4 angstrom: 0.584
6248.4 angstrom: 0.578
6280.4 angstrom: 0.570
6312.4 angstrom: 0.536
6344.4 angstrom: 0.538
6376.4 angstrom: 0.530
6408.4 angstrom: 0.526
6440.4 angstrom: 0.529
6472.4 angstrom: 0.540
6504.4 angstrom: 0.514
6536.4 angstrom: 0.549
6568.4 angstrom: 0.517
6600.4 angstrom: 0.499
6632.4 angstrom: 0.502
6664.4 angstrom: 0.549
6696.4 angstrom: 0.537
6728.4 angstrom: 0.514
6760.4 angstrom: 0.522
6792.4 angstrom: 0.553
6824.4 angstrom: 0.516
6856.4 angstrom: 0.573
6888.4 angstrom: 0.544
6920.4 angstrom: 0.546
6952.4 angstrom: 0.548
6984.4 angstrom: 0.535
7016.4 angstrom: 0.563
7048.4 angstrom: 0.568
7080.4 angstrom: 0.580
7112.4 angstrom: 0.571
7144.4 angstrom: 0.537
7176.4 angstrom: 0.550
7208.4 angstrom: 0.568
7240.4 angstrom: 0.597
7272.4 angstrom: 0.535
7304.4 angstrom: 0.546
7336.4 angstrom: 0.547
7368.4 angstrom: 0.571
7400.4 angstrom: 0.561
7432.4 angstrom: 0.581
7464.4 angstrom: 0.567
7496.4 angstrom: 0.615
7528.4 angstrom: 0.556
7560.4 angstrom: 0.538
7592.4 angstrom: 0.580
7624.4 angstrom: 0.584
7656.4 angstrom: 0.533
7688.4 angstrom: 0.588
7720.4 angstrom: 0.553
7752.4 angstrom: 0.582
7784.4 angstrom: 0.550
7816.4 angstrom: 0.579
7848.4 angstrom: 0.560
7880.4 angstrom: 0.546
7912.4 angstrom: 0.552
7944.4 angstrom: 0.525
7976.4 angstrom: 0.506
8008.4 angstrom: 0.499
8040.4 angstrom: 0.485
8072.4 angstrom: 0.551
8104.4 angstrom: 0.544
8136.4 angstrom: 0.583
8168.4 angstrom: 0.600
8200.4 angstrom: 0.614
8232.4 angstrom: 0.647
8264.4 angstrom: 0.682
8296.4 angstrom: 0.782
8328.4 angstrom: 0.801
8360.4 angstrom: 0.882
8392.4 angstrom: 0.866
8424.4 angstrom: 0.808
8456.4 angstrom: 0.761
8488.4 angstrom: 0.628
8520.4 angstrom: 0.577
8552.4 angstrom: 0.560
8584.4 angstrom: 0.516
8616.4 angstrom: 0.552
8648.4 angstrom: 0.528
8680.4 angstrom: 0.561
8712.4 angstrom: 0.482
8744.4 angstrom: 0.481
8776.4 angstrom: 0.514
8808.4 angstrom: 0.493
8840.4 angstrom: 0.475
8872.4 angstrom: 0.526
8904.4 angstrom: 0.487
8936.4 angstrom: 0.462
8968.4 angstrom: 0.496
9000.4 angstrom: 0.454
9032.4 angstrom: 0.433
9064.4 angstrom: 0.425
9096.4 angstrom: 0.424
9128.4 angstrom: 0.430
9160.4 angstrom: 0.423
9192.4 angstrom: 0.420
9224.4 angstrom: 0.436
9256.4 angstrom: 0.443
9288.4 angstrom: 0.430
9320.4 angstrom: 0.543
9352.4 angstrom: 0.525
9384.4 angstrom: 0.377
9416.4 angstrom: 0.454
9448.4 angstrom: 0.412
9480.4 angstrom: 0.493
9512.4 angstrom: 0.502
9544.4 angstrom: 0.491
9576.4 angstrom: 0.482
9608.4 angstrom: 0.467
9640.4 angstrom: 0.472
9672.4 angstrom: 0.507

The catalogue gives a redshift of 1.994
